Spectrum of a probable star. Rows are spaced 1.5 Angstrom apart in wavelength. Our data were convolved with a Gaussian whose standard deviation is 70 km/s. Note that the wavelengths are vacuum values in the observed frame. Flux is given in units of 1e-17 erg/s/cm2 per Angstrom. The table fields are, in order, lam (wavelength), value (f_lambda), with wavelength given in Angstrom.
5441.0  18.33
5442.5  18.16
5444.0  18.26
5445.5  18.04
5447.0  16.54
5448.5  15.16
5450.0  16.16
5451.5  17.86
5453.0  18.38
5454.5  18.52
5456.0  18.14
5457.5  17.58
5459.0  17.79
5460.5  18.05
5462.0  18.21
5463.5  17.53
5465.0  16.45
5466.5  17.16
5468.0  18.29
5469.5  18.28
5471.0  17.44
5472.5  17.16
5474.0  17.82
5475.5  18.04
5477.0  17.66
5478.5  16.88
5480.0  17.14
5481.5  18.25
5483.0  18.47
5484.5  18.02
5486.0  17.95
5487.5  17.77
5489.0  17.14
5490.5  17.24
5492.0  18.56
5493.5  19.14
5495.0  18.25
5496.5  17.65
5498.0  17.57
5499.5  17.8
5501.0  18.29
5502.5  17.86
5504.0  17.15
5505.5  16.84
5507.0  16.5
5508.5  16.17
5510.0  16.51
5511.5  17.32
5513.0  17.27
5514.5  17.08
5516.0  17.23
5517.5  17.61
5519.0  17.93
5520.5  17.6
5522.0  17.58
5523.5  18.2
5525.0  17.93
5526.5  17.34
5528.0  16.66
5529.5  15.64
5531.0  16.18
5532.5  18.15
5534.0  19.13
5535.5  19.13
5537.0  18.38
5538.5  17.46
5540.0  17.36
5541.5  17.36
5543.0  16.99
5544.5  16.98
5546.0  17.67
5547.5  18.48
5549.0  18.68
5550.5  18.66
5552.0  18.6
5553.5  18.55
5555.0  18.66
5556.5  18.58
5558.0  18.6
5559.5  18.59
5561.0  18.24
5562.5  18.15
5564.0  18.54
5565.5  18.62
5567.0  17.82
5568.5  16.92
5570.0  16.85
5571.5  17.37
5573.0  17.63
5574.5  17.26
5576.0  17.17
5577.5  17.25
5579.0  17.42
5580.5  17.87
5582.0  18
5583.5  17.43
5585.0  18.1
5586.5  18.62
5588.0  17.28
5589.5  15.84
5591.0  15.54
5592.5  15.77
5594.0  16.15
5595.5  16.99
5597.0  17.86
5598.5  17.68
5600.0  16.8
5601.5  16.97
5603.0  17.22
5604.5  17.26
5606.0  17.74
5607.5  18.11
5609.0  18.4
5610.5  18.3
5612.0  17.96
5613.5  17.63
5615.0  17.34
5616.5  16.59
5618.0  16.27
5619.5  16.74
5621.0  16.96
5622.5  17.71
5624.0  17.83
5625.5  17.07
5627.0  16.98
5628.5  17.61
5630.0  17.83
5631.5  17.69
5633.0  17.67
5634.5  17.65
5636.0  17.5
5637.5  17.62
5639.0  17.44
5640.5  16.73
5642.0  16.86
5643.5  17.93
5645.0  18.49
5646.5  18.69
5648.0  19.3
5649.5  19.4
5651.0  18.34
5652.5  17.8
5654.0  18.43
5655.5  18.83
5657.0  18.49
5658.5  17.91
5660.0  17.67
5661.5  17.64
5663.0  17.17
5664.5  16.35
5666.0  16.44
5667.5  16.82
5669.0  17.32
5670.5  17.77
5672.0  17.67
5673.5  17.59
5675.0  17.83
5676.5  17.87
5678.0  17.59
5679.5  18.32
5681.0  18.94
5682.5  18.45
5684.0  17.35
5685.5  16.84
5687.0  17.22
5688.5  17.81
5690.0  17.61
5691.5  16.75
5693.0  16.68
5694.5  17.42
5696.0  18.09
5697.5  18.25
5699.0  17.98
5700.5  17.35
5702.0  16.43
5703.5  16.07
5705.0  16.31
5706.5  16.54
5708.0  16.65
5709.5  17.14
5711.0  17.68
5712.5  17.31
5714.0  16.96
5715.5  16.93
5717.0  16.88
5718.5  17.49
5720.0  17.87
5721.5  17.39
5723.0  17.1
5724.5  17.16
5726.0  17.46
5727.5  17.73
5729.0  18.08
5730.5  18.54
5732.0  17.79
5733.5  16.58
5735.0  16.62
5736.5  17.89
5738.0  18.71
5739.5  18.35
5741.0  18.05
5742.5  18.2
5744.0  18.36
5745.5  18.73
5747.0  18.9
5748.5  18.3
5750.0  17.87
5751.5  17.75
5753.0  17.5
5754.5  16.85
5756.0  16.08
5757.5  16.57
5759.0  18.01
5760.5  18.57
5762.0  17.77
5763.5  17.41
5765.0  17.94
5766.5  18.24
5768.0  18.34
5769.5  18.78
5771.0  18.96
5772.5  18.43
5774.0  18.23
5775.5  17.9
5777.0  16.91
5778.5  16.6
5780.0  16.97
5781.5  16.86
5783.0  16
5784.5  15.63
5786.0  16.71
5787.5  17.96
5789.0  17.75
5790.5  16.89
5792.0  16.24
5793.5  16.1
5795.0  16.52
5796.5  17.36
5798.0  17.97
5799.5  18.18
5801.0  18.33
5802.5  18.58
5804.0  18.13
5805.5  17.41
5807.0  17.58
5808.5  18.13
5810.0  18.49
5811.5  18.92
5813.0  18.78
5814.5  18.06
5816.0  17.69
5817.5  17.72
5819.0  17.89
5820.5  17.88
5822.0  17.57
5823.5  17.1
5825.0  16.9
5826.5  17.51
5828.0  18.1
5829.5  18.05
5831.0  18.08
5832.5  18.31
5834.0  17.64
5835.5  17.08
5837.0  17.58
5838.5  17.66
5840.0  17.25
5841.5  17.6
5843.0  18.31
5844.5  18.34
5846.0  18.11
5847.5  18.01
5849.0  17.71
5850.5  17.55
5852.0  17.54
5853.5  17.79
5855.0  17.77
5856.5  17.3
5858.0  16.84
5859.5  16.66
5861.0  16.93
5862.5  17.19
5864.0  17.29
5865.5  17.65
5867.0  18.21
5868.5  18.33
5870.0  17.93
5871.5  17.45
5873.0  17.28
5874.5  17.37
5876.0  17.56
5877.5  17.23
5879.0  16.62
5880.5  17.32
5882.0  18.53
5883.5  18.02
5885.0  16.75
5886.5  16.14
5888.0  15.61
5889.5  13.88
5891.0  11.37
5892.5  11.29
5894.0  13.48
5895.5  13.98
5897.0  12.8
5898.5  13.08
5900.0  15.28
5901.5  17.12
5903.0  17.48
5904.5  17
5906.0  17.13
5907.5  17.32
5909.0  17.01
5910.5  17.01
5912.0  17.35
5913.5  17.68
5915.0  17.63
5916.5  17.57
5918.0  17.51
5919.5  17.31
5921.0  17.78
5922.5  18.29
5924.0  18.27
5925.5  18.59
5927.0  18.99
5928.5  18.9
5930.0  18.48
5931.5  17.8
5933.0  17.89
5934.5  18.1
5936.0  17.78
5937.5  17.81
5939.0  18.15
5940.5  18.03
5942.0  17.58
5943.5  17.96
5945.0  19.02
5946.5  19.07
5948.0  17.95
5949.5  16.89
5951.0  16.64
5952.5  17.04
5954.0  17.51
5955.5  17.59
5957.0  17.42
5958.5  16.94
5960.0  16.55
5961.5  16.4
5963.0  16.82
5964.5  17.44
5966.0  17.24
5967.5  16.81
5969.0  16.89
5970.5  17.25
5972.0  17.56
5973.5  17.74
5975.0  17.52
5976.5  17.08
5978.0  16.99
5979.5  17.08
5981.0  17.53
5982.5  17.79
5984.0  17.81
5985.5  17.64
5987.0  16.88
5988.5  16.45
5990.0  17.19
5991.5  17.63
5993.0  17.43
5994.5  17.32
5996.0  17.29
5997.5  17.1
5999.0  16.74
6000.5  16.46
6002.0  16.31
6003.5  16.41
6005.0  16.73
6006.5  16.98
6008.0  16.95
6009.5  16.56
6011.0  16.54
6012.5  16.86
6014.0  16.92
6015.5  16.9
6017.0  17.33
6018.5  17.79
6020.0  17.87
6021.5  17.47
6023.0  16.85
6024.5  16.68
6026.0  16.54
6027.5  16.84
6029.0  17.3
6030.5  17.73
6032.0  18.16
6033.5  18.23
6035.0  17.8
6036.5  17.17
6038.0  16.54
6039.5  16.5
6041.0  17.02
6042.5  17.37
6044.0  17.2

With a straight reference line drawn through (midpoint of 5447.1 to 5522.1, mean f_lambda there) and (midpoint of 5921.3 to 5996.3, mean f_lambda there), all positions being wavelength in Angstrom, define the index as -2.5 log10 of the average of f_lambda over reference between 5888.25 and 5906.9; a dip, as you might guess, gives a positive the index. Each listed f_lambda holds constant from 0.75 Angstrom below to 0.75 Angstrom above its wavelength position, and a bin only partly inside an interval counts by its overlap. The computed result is 0.206 mag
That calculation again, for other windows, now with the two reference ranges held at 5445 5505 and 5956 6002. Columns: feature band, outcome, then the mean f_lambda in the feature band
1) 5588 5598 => 0.070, 16.5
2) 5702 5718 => 0.038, 16.8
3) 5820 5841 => -0.019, 17.6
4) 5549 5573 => -0.036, 18.2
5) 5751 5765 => -0.002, 17.4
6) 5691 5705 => 0.017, 17.2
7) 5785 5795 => 0.030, 16.9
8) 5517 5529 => 0.004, 17.6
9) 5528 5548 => 0.003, 17.6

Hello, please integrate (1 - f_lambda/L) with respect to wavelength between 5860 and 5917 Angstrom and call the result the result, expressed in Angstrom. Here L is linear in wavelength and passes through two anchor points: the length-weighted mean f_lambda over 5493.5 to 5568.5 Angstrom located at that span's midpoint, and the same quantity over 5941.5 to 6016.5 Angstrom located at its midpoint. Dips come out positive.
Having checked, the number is 2.8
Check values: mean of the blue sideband 17.8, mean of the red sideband 17.2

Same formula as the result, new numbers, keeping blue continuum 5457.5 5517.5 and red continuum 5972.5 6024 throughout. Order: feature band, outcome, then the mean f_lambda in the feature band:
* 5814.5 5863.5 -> -1.0 Angstrom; 17.6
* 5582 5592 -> 0.2 Angstrom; 17.2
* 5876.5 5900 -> 2.9 Angstrom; 15.1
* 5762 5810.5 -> -0.6 Angstrom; 17.5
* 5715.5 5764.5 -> -1.0 Angstrom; 17.7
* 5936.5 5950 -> -0.7 Angstrom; 18.1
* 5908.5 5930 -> -0.9 Angstrom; 17.9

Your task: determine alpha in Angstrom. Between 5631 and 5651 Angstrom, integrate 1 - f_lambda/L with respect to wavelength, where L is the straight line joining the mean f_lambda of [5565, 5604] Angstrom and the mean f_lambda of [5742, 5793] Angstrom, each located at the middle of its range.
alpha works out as -0.68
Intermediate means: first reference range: 17.2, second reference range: 17.6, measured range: 17.9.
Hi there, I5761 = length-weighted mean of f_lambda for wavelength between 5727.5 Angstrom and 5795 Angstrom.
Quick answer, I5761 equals 17.6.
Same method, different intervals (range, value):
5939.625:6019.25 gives 17.2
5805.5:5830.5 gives 17.9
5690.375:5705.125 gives 17.2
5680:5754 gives 17.6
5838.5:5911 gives 16.7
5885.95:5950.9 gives 16.9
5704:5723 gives 17.1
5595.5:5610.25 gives 17.6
